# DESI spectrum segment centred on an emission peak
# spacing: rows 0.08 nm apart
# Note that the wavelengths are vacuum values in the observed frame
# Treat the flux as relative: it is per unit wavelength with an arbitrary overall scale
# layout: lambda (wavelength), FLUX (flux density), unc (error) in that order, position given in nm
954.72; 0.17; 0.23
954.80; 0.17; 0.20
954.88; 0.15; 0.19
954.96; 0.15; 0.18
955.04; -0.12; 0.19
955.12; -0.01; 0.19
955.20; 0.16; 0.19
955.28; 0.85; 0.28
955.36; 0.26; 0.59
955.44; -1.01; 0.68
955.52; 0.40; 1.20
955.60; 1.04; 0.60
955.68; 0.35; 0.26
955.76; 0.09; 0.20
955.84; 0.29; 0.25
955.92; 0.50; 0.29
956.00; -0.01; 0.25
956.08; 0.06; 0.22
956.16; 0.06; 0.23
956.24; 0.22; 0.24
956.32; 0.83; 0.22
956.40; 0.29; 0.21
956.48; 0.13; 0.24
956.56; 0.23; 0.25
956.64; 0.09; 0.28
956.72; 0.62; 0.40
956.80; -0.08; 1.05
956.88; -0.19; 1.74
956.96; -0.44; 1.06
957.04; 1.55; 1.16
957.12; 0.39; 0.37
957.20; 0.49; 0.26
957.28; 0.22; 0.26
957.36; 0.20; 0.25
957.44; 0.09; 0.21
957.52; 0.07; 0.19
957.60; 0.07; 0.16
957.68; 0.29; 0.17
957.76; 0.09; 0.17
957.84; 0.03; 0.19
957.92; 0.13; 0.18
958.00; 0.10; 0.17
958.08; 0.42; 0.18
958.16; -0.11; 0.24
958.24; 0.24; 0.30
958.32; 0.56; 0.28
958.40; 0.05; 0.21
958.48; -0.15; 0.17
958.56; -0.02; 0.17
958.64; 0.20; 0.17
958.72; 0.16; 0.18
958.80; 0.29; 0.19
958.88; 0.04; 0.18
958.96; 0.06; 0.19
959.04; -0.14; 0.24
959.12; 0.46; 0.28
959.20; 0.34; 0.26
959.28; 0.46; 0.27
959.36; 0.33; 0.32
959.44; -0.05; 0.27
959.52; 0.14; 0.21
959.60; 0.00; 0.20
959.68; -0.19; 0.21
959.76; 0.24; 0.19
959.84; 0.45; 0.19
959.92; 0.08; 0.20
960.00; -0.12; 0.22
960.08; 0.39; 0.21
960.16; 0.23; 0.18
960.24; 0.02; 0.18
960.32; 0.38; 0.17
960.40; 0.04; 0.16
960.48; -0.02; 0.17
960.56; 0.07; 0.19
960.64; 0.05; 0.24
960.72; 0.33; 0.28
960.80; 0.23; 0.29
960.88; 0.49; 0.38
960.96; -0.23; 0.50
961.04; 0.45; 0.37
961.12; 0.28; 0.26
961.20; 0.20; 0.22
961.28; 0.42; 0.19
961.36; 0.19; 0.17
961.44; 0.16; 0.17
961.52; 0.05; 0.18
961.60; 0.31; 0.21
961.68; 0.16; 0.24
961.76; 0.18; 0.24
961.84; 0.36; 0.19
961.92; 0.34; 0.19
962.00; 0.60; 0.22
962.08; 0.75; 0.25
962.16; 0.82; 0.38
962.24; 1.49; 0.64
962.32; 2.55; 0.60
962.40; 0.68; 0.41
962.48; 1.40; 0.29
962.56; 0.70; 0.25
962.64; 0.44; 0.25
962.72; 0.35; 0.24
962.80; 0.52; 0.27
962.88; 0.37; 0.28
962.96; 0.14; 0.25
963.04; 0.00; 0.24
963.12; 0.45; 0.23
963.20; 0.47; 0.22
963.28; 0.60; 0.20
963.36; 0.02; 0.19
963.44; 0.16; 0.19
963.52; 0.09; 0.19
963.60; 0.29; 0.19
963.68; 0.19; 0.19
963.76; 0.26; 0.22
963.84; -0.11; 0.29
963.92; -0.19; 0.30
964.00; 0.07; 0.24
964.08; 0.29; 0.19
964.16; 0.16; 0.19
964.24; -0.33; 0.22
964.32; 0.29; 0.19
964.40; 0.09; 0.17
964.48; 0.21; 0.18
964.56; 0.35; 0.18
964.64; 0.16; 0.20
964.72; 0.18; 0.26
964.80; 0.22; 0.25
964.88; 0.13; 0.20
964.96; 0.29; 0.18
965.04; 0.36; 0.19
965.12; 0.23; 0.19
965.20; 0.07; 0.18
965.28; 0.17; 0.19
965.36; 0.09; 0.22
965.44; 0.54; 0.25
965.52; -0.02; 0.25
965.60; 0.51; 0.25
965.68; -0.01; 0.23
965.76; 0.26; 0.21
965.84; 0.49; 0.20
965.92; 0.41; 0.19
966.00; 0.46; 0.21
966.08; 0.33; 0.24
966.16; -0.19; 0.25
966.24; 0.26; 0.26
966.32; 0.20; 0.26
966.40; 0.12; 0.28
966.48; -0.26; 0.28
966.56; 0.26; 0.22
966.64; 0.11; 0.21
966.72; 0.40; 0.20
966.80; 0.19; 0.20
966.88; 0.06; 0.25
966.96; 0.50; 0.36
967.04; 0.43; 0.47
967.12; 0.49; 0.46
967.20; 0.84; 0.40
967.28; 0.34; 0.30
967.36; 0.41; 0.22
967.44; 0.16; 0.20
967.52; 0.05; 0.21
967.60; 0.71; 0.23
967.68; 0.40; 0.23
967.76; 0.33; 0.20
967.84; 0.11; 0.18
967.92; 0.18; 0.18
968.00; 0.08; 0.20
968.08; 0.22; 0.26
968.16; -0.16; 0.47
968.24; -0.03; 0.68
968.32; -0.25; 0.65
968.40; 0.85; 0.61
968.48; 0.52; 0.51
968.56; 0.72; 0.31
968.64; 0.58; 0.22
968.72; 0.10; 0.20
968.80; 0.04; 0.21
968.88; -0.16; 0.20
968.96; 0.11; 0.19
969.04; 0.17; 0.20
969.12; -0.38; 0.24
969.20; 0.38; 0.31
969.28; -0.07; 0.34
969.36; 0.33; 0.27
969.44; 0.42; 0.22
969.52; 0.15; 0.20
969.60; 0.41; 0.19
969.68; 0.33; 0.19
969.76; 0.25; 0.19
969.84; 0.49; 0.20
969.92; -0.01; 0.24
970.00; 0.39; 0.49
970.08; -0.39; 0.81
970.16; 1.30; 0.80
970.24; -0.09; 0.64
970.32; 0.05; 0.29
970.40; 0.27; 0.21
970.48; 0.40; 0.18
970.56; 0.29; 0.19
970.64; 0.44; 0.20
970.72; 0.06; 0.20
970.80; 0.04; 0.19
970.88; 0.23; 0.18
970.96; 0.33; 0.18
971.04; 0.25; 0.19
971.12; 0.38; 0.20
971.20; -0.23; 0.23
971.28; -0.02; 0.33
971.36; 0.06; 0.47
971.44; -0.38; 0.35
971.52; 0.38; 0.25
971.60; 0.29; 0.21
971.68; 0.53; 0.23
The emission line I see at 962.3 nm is H-beta 4861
